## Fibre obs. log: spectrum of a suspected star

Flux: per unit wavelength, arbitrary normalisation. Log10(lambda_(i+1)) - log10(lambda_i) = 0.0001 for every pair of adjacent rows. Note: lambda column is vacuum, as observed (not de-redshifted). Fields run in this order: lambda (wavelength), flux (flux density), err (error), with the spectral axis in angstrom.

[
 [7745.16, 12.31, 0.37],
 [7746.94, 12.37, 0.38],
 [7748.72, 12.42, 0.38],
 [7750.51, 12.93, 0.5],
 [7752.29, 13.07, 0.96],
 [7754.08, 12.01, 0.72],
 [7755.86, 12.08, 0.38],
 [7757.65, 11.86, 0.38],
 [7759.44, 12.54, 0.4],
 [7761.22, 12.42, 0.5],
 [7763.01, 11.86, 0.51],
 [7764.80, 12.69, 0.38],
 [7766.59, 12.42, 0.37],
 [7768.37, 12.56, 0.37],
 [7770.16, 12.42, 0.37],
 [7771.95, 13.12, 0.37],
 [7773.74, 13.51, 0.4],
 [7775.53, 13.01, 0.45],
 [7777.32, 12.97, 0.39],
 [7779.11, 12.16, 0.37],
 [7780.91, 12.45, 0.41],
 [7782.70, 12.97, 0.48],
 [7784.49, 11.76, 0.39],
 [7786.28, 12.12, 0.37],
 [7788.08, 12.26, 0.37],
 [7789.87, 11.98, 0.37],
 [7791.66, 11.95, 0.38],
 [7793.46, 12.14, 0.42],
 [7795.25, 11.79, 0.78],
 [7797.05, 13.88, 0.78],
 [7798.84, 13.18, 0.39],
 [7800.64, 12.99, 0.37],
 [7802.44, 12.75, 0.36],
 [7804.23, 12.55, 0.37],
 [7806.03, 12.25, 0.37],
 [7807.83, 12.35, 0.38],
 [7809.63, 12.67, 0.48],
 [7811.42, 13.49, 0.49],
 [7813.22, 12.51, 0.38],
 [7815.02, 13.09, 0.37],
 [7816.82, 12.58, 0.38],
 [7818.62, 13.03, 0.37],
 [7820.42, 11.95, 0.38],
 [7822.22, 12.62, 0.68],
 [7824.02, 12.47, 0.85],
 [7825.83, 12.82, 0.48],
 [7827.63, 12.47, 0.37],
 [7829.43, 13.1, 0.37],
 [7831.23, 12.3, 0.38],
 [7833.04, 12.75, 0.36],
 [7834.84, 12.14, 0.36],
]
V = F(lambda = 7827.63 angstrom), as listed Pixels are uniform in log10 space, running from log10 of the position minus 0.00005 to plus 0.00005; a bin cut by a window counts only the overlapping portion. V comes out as 12.47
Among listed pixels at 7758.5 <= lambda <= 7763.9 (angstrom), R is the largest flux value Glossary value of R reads 12.54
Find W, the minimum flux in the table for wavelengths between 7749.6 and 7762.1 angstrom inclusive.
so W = 11.86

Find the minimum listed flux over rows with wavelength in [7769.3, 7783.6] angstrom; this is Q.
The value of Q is 12.16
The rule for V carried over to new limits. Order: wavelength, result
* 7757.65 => 11.86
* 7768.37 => 12.56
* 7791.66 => 11.95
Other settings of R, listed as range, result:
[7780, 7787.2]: 12.97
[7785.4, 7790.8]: 12.26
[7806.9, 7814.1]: 13.49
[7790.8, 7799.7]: 13.88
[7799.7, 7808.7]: 12.99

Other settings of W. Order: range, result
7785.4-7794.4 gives 11.95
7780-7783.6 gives 12.45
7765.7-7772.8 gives 12.42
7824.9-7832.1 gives 12.3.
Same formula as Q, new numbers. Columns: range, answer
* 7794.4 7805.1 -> 11.79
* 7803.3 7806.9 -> 12.25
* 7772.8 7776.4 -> 13.01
